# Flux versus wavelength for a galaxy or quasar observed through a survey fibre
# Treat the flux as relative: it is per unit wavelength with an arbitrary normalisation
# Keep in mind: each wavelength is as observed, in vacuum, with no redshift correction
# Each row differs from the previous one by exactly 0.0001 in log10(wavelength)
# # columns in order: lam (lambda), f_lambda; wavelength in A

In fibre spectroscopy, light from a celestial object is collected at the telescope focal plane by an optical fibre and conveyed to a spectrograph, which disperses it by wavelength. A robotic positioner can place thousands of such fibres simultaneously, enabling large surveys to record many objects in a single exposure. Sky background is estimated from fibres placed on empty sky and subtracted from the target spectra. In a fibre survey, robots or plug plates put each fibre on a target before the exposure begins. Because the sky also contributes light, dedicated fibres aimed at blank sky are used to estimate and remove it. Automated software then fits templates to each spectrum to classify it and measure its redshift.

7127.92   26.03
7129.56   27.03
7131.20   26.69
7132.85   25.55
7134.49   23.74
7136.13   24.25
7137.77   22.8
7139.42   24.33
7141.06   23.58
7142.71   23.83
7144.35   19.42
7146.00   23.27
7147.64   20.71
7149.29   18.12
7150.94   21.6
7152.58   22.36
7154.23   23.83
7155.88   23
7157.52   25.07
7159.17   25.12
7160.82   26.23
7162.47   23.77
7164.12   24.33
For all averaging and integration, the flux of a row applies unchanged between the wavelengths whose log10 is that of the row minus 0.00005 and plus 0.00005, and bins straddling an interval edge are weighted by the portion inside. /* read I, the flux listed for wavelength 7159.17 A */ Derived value 25.12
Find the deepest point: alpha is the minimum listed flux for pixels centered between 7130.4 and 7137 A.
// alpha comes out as 23.74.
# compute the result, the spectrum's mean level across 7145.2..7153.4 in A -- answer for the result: 21.2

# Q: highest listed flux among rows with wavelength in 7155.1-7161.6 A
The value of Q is 26.23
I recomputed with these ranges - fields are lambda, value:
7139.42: 24.33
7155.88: 23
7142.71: 23.83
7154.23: 23.83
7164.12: 24.33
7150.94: 21.6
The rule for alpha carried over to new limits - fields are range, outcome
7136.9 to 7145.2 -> 19.42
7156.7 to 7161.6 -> 25.07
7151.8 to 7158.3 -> 22.36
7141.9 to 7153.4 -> 18.12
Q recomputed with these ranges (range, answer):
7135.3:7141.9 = 24.33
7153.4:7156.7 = 23.83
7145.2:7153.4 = 23.27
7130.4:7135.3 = 26.69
